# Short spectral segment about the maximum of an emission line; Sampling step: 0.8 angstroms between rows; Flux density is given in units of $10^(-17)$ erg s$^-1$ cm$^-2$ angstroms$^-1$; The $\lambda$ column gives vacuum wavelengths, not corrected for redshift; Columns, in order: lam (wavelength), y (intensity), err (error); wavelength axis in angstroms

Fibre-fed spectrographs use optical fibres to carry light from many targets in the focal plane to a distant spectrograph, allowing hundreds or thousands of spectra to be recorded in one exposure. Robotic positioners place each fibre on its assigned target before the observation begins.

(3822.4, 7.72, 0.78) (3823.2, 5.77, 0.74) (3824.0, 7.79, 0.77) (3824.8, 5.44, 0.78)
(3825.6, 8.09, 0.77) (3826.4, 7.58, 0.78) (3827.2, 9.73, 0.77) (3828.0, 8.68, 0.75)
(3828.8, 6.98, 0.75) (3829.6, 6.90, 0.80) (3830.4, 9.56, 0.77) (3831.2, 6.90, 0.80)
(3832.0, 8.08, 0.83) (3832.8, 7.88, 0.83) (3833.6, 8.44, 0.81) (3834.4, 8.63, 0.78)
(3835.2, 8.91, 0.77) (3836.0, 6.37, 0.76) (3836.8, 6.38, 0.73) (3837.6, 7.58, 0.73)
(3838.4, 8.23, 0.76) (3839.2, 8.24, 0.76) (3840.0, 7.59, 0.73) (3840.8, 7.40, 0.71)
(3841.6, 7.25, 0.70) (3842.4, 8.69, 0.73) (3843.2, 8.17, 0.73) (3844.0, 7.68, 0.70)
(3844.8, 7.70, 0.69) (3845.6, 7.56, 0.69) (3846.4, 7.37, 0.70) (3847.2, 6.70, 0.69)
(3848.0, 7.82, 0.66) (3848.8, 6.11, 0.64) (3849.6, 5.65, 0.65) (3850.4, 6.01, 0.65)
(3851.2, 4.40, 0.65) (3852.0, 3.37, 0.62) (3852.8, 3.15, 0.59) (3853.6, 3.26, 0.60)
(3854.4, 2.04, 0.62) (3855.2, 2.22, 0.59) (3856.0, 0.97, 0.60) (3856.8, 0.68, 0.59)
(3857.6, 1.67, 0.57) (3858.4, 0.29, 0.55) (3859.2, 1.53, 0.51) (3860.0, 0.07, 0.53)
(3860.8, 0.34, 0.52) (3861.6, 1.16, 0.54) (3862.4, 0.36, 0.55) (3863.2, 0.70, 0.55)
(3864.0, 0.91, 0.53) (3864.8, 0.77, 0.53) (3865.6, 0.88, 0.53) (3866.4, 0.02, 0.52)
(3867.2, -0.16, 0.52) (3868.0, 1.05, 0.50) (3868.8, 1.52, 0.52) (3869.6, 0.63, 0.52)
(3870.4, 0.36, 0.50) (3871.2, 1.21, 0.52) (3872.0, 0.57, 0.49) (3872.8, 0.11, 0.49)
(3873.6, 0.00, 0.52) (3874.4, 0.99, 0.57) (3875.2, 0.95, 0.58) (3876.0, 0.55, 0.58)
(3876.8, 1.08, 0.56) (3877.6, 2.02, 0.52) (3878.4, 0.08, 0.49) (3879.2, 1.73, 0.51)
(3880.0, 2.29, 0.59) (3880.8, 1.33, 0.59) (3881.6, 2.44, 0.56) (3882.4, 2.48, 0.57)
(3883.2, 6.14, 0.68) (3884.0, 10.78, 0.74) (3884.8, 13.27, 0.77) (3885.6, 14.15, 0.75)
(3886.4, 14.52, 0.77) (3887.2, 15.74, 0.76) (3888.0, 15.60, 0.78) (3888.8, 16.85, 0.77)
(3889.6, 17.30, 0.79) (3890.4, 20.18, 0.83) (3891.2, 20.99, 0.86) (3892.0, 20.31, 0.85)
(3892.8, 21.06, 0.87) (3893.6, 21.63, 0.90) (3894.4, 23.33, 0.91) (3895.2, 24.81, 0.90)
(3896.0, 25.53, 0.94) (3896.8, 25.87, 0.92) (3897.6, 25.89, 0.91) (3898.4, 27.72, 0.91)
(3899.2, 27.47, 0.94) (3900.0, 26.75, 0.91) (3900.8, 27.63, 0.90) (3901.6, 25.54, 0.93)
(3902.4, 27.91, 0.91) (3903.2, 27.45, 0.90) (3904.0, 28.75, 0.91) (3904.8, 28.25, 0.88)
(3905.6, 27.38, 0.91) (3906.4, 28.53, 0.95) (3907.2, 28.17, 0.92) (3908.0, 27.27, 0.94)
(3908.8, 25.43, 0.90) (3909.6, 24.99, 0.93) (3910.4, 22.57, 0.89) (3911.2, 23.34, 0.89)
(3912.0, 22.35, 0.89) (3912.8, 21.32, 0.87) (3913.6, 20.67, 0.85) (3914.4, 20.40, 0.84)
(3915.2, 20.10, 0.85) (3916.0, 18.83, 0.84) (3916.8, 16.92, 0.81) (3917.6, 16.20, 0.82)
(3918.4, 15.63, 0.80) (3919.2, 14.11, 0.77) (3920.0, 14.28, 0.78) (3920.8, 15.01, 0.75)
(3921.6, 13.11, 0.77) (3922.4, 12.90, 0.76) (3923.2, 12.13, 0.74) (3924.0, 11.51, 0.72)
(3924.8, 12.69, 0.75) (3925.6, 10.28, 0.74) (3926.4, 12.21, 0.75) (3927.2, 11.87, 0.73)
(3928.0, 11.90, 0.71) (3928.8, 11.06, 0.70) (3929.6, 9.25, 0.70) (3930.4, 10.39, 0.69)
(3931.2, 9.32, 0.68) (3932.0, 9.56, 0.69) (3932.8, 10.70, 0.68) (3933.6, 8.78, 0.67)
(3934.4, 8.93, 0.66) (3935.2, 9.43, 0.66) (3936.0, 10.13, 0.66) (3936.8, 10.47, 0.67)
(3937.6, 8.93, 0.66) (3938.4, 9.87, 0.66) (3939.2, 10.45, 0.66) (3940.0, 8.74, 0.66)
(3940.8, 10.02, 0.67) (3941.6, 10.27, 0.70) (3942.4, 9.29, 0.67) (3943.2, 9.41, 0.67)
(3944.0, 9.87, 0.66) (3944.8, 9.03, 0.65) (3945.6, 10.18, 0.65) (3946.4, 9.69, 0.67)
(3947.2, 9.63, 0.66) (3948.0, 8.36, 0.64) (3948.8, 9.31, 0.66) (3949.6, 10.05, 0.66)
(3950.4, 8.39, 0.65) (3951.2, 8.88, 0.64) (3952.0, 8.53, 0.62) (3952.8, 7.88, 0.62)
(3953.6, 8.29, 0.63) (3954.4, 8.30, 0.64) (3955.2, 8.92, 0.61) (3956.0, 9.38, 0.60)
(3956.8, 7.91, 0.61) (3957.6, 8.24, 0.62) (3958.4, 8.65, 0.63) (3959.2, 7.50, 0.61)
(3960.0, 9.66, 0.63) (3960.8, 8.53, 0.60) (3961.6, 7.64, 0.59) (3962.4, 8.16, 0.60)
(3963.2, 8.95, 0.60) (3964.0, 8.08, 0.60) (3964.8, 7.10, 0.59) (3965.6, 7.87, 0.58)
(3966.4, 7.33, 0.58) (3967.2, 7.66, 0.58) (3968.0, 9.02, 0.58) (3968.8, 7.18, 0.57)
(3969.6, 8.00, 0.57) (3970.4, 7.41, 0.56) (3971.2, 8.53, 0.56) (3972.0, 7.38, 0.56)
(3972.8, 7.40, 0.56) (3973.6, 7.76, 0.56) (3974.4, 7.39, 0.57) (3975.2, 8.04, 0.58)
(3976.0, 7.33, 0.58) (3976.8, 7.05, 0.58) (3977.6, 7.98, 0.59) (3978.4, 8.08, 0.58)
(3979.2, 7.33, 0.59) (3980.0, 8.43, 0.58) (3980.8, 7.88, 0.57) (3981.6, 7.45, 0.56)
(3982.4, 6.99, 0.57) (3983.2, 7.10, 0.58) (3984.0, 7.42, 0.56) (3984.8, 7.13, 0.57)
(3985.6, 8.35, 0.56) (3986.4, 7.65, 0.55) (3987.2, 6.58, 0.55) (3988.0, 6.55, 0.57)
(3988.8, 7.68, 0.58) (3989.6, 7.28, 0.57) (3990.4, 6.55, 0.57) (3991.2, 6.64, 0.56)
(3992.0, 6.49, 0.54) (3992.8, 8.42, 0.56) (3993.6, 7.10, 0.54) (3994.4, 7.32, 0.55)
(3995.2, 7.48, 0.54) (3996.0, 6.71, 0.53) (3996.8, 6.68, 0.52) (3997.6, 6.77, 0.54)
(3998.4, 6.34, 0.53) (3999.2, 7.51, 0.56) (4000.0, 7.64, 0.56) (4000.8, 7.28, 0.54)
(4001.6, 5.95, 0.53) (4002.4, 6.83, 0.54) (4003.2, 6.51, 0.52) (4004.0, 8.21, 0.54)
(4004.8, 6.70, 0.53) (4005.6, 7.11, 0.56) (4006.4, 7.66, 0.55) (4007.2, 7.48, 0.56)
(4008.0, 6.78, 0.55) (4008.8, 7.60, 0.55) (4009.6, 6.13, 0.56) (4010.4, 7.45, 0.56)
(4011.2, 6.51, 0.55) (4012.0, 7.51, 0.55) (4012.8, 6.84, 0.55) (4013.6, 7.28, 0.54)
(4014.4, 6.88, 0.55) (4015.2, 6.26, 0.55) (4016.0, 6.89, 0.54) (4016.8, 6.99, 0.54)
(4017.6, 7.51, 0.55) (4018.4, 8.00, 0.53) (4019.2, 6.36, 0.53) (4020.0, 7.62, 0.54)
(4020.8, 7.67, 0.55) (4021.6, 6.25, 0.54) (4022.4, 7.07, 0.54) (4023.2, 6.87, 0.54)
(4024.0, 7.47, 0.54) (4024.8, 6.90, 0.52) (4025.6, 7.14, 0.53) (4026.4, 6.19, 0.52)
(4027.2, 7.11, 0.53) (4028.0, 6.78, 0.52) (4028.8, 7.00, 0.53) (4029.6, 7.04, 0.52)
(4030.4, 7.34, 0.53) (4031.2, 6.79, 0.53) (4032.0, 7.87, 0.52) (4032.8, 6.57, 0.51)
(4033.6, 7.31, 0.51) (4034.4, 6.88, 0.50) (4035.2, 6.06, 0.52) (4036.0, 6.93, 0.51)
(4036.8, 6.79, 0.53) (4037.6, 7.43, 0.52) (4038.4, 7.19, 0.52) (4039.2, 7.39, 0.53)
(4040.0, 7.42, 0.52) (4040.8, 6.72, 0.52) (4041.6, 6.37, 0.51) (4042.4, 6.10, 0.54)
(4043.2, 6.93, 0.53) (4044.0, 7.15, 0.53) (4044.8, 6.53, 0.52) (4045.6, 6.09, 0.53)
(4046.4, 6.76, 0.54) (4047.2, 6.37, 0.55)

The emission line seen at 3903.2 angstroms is C IV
